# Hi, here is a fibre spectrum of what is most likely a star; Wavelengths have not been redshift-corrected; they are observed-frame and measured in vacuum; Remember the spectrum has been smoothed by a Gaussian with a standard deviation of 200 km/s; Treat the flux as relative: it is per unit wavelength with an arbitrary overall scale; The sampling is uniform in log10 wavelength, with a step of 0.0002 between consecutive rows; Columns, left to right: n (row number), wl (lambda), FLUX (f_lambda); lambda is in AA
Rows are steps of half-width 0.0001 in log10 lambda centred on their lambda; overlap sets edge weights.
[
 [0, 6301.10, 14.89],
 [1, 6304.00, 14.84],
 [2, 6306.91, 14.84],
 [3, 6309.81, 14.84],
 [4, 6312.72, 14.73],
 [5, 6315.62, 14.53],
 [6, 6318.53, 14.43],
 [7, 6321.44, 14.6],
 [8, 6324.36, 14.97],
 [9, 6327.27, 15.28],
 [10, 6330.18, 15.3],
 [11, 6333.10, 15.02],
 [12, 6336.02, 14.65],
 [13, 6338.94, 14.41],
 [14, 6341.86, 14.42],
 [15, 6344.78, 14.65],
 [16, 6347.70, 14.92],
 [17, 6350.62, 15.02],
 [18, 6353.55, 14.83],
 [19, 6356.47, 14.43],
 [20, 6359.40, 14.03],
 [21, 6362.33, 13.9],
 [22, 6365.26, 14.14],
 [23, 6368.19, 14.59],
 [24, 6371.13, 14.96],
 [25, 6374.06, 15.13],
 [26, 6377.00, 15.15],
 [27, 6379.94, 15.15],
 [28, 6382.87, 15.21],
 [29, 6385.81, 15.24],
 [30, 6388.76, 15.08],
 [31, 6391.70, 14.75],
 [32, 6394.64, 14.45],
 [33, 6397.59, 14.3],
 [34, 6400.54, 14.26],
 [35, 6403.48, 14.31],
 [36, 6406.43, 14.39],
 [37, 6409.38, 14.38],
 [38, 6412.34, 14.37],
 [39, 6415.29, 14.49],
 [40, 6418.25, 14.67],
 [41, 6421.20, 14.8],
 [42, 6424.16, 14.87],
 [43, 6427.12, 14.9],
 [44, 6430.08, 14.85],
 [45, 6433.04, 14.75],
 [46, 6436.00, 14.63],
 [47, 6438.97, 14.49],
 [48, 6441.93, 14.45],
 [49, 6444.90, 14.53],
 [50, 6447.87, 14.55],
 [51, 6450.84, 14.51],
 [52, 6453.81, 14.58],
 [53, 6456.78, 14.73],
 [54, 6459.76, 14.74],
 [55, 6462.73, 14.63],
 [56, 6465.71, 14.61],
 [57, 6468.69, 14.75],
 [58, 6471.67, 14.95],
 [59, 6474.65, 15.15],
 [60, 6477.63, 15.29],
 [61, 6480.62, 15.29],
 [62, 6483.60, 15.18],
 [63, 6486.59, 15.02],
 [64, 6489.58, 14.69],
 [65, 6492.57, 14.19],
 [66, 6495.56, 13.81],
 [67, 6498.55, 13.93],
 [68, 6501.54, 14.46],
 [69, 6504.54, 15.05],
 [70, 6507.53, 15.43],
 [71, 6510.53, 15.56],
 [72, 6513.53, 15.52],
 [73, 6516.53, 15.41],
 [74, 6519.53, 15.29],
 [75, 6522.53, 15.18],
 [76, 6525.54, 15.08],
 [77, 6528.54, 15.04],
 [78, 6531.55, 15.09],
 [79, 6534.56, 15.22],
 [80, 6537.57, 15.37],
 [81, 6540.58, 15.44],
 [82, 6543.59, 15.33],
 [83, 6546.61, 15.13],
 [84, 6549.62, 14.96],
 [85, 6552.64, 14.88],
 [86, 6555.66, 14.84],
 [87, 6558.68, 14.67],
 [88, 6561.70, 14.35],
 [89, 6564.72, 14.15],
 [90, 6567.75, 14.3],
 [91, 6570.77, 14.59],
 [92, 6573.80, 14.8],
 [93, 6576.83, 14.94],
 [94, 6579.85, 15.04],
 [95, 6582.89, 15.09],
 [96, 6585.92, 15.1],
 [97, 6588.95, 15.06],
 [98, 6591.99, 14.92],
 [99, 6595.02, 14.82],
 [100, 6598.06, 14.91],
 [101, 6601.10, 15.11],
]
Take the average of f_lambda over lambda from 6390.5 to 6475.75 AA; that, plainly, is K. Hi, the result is 14.6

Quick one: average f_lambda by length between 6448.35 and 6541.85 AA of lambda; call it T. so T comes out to 14.9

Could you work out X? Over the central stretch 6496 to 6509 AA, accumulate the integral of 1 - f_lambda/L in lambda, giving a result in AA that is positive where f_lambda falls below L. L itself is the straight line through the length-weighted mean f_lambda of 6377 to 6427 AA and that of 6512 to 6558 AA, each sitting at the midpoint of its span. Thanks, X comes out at 0.4 AA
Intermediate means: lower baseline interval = 14.7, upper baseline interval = 15.2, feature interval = 14.6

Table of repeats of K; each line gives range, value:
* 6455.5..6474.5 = 14.8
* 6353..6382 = 14.6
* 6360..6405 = 14.7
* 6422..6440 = 14.8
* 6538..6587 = 14.9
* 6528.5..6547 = 15.2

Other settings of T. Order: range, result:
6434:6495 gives 14.7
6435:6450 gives 14.5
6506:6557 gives 15.2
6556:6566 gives 14.5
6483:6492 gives 14.9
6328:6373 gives 14.6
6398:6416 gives 14.4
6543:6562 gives 14.9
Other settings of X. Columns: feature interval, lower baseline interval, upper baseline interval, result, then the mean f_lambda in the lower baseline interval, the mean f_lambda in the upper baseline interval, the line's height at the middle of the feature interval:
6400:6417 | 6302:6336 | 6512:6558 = 0.7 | 14.8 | 15.2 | 15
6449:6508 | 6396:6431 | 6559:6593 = -0.4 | 14.5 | 14.8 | 14.6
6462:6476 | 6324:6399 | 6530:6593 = 0.0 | 14.8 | 14.9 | 14.8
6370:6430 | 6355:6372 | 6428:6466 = -1.2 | 14.3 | 14.6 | 14.5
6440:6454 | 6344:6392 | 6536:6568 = 0.3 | 14.8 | 14.9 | 14.8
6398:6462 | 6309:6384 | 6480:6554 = 1.3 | 14.7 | 15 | 14.9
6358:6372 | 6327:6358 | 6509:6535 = 0.5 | 14.8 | 15.3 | 14.9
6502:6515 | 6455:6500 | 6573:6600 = -0.5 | 14.7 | 15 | 14.8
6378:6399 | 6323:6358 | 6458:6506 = -0.1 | 14.8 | 14.7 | 14.8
